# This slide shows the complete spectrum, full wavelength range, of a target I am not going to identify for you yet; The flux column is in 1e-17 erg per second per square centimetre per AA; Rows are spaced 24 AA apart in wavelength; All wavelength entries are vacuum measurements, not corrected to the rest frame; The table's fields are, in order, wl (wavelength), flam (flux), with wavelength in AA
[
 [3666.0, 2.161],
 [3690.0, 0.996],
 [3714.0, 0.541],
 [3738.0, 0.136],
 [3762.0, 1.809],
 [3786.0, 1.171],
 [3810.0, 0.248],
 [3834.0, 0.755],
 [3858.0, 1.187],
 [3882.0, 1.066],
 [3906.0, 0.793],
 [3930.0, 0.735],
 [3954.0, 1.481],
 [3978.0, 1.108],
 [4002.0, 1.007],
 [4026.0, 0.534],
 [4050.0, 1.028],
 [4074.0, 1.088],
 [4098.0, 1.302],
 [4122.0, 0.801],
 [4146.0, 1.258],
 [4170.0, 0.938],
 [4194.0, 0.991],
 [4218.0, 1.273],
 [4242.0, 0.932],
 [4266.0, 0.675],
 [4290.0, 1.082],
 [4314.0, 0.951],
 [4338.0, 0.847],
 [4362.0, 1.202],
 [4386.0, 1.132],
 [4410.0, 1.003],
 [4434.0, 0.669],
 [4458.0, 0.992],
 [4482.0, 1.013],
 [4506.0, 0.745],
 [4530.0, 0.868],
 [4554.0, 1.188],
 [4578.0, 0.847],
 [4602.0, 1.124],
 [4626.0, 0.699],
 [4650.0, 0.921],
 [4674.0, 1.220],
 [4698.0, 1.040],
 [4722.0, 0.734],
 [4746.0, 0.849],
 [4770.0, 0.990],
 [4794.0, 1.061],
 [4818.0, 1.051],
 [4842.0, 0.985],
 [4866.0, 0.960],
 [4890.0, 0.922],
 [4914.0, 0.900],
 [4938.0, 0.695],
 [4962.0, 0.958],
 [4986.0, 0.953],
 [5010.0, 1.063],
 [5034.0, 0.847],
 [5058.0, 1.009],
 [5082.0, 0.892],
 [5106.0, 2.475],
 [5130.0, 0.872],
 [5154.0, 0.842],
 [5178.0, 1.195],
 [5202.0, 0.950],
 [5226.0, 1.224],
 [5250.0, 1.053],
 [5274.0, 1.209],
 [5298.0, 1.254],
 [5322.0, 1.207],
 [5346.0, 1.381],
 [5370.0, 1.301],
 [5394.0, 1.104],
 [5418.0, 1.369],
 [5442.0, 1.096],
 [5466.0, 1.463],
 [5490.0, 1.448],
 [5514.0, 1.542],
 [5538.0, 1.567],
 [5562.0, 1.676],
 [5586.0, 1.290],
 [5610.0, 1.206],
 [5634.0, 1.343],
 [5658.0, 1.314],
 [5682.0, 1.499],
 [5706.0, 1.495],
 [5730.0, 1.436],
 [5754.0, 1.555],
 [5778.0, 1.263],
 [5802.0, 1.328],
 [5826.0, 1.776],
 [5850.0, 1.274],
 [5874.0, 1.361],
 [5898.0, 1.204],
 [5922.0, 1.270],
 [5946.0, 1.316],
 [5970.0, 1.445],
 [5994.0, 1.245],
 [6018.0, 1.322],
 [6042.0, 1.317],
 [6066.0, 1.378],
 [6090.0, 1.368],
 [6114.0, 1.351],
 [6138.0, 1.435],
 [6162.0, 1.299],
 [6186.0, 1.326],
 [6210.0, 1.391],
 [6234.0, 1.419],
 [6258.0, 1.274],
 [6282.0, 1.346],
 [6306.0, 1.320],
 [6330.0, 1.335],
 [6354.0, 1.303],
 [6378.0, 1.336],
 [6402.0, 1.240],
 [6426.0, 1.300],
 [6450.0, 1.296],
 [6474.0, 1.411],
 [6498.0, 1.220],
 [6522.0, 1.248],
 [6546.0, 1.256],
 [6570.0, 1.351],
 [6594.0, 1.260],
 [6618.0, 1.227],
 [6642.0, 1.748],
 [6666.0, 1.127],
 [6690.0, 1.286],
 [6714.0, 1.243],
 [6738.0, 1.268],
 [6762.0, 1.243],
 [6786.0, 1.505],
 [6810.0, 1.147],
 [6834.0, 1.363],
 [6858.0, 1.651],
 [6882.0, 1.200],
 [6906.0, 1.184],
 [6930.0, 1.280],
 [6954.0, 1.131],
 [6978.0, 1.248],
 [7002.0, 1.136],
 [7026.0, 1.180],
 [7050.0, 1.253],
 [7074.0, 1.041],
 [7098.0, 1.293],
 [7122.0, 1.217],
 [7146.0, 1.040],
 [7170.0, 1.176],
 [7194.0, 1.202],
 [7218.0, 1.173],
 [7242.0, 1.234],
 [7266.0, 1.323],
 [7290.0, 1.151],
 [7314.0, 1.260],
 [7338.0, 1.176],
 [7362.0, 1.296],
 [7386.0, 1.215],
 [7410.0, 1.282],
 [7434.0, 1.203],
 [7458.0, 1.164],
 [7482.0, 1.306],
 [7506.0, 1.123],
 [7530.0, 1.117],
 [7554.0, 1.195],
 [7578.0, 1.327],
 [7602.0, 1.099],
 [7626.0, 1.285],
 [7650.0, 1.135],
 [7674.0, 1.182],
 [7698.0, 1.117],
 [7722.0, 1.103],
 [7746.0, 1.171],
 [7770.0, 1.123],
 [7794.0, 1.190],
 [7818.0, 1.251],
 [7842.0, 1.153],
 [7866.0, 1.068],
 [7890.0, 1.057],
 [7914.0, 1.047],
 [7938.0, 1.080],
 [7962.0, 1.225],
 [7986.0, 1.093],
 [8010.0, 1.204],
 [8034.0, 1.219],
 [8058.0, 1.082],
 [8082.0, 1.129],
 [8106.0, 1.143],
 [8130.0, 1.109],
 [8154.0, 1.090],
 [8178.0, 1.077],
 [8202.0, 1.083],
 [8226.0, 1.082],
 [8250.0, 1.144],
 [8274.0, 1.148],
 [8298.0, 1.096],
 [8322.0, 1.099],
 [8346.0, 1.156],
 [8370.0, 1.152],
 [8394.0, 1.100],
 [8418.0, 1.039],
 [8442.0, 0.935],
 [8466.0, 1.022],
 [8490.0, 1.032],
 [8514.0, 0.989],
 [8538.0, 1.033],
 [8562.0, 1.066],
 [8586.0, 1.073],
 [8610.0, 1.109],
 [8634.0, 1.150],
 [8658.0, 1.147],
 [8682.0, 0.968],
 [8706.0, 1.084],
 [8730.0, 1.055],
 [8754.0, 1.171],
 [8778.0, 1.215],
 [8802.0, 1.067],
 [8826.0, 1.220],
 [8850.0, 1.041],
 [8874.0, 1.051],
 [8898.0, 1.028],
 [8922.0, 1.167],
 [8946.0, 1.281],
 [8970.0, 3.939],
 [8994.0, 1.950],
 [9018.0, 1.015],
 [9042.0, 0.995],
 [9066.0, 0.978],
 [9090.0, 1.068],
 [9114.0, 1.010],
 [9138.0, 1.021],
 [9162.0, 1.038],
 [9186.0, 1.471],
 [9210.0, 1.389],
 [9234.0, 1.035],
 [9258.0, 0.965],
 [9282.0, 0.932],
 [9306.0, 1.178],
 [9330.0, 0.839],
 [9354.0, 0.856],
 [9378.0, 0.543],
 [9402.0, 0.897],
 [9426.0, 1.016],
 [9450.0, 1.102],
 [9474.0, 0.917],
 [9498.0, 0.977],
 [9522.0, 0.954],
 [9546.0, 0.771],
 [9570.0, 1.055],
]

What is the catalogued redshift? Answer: 0.37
